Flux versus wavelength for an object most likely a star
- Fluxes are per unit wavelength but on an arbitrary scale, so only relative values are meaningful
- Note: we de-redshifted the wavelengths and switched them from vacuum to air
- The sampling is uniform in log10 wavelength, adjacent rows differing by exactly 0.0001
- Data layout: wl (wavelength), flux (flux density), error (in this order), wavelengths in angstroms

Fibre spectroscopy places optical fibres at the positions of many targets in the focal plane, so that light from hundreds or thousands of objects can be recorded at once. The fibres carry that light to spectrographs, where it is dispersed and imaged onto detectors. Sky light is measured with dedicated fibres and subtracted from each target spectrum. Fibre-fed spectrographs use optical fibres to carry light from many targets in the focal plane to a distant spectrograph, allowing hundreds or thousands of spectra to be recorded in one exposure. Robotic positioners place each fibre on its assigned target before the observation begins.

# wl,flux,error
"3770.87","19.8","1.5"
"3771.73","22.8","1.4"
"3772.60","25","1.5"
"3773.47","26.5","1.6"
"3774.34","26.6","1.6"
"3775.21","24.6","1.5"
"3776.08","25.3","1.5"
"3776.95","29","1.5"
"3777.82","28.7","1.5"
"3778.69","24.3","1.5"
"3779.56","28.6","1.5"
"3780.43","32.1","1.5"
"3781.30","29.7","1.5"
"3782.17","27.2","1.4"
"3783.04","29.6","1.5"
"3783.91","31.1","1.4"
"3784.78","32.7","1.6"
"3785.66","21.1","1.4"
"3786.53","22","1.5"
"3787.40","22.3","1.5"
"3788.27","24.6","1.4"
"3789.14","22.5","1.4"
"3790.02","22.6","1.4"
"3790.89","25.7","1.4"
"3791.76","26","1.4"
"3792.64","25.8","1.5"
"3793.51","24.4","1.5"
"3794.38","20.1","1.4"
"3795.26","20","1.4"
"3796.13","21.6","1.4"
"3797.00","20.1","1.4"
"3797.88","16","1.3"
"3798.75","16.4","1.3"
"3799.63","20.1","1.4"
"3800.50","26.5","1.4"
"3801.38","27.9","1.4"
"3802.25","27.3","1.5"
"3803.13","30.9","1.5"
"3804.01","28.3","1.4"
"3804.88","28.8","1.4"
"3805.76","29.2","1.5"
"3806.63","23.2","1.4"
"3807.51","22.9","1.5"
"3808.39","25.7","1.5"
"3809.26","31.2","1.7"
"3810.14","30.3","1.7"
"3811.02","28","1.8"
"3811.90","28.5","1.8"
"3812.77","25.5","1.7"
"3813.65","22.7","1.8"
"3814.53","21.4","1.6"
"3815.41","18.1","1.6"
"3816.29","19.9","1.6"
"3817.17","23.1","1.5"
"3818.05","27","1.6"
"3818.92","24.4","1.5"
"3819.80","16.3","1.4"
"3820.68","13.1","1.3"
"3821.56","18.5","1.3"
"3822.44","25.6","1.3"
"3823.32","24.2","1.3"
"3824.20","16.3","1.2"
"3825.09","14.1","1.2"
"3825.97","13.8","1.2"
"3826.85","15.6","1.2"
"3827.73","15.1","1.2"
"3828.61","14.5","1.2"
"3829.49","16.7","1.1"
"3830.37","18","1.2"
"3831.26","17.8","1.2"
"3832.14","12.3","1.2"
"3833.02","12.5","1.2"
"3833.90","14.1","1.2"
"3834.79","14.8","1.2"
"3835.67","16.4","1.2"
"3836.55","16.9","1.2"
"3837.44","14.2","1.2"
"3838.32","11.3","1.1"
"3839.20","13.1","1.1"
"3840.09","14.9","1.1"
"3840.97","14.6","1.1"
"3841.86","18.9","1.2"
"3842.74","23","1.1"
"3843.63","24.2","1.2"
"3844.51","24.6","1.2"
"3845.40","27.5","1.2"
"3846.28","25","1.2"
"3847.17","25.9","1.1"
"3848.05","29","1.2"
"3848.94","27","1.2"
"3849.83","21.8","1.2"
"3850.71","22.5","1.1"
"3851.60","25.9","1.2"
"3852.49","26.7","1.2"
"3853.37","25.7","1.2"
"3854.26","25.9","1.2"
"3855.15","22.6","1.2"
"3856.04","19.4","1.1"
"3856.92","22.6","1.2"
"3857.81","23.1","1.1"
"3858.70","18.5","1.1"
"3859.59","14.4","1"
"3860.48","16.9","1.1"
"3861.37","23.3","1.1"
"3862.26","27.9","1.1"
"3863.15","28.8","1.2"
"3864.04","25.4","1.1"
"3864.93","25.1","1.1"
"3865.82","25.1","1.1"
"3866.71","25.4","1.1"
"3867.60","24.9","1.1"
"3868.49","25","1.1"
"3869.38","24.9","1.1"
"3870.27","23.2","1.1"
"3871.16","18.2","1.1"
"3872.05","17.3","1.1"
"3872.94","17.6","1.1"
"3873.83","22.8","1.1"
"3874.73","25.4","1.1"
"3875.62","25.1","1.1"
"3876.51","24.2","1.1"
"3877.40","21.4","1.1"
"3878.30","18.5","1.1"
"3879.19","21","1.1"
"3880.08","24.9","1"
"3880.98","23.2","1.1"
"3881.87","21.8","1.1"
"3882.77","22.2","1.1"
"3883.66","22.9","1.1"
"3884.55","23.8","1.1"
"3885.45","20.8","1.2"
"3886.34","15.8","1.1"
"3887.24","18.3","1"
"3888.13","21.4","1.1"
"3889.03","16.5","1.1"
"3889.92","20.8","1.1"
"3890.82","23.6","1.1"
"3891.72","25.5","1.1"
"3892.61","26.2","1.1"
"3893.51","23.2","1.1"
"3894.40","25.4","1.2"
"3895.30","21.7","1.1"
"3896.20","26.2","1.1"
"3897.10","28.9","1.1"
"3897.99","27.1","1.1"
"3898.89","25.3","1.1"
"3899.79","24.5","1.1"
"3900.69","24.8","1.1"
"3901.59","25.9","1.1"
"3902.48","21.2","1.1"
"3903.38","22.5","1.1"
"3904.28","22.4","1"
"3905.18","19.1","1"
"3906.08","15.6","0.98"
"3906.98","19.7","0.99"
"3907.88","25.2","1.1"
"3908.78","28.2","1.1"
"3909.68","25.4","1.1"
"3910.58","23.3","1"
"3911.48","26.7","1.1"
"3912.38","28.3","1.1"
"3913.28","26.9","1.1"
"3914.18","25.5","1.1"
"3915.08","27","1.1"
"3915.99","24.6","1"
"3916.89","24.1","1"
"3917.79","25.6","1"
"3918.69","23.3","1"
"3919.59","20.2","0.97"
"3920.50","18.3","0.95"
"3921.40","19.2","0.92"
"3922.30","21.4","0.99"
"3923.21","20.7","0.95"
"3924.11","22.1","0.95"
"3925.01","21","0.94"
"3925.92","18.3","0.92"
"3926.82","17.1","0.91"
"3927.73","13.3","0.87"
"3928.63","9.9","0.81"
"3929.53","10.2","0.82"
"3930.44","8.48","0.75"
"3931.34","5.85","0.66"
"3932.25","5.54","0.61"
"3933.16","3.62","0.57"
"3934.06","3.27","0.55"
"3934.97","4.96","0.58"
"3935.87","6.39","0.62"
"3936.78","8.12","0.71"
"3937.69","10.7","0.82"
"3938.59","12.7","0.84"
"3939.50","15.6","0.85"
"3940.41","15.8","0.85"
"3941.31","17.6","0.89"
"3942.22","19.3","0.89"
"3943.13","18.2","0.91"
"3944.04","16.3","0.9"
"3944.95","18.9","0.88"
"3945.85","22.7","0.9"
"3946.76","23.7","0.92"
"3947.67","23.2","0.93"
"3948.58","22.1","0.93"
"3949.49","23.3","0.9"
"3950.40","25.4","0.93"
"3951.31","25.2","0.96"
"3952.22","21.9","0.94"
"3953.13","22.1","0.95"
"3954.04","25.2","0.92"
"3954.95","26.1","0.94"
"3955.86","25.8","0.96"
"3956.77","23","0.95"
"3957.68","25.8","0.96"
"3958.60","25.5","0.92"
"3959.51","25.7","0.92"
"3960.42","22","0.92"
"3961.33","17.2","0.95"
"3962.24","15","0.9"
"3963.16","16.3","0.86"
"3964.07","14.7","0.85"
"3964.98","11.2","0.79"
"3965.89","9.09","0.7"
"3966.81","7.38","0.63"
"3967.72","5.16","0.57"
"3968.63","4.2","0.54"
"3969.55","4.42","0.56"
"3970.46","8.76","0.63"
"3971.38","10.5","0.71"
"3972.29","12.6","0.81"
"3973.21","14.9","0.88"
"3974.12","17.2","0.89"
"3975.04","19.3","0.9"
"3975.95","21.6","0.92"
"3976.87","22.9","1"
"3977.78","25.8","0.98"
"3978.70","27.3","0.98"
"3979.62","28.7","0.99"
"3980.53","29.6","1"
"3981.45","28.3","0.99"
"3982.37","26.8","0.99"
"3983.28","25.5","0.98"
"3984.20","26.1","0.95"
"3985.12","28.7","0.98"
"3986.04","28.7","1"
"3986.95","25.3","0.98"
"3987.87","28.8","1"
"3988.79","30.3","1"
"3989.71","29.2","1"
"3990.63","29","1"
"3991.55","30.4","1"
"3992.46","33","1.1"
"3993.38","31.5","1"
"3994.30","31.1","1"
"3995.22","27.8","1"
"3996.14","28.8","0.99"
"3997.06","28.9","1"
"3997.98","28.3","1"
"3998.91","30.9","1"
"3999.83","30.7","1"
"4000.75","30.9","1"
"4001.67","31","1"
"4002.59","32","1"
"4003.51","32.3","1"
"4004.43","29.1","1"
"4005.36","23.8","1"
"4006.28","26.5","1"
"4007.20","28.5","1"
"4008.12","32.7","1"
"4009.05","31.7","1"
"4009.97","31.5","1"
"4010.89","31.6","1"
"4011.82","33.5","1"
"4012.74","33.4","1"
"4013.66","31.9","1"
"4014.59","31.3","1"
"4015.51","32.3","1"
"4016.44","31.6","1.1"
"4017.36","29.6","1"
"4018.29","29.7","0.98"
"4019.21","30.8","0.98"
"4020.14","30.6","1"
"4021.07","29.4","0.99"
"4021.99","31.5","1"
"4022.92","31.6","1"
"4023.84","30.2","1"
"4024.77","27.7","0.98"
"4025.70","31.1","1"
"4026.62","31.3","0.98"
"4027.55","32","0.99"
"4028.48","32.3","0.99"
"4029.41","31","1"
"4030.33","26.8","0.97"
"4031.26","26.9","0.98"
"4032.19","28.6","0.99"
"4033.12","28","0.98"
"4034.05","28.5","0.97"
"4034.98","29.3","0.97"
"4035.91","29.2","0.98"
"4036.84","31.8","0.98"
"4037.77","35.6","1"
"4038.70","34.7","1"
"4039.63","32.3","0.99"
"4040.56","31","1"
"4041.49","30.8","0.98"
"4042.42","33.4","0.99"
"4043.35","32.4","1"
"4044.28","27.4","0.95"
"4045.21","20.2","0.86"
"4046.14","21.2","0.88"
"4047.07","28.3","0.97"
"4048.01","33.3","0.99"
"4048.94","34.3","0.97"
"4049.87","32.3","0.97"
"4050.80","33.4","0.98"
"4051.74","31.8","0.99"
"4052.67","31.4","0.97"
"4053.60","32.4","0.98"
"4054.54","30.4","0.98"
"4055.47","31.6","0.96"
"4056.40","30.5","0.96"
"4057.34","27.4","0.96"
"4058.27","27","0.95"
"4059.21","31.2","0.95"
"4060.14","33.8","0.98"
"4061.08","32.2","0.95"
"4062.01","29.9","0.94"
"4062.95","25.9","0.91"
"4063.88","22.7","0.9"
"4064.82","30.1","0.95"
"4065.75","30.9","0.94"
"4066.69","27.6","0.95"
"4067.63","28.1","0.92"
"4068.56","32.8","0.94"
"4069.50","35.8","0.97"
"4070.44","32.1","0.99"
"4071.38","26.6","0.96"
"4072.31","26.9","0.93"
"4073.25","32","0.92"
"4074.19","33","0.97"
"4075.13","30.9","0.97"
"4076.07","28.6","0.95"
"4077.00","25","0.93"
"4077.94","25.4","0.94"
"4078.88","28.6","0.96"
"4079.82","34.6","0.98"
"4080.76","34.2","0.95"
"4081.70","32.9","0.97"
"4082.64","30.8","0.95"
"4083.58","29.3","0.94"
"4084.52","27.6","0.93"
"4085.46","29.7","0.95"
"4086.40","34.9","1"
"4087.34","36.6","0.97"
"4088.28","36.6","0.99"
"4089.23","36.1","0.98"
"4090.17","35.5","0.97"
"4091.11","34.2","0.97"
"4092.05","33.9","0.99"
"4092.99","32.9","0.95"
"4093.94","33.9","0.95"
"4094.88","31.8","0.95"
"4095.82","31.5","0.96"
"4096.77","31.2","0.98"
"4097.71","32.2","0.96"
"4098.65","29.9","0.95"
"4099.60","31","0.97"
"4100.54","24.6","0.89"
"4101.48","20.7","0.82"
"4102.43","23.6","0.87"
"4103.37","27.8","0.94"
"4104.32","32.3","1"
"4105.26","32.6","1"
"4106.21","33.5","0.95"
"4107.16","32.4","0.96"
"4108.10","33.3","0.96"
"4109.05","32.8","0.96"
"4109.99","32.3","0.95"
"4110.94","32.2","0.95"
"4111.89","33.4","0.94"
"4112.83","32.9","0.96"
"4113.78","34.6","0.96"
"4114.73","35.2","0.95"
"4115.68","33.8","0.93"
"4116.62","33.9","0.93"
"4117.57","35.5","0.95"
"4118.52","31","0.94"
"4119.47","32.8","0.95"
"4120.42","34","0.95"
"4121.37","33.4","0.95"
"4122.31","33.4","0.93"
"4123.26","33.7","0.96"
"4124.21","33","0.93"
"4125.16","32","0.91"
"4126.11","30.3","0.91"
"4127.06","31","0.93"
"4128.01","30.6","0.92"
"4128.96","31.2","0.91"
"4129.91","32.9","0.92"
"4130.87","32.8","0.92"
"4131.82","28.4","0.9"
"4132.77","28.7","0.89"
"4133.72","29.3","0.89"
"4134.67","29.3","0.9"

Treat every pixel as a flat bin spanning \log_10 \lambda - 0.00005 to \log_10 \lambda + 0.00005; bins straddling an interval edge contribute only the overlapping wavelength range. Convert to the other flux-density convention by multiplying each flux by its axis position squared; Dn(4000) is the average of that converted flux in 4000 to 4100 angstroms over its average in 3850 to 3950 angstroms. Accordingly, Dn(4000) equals 1.60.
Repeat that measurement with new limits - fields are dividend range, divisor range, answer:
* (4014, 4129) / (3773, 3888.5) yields 1.56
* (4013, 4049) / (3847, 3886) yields 1.42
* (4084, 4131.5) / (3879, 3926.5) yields 1.55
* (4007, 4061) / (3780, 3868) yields 1.53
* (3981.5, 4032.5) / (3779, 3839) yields 1.50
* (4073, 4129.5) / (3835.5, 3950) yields 1.70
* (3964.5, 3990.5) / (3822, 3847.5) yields 1.22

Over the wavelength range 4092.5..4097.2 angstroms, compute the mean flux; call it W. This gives 32.2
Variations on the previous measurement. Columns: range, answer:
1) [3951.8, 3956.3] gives 24.2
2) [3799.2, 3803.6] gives 26.5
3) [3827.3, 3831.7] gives 16.4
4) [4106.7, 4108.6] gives 32.9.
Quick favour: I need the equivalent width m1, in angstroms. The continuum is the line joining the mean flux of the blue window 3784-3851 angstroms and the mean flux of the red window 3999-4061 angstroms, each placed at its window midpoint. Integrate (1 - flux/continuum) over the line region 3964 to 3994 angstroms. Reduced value 7.6 angstroms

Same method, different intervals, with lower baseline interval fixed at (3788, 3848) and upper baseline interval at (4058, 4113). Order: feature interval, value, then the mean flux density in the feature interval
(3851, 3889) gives 1.0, 22.5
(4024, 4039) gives -0.7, 30.2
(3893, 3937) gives 8.6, 19.8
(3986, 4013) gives -2.2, 30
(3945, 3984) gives 9.8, 19.9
